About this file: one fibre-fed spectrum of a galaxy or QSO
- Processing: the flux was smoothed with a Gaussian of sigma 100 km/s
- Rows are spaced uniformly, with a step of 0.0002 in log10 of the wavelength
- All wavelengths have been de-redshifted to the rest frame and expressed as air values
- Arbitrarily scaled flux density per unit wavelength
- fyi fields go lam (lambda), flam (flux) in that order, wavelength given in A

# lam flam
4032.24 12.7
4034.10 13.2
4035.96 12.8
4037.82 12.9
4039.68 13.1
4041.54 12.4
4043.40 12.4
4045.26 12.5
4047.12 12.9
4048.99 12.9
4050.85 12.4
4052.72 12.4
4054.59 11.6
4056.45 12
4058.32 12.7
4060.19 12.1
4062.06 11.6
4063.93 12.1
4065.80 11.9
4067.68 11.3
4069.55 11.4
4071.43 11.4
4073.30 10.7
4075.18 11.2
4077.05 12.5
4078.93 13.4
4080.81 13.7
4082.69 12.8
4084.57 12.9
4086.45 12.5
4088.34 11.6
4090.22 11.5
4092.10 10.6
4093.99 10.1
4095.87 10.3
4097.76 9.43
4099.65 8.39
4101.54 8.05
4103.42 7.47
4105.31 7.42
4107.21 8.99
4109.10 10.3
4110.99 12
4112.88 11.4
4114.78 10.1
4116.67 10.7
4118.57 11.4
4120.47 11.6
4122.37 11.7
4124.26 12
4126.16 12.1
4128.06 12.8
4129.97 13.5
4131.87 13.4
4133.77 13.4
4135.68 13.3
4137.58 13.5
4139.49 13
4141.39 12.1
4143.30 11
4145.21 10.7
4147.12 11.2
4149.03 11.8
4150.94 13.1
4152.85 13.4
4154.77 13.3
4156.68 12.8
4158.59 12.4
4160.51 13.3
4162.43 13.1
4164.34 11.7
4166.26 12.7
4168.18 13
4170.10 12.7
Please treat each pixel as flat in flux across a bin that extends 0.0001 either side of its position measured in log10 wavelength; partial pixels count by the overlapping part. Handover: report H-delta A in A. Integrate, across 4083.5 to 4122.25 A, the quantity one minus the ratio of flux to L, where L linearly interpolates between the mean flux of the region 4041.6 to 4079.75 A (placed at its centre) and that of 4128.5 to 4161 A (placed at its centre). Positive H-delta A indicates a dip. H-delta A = 6.2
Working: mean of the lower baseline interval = 12.1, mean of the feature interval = 10.4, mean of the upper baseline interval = 12.6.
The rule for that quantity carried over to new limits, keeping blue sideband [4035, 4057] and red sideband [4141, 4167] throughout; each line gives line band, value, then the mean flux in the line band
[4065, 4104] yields 4.2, 11.1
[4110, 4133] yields 0.9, 11.9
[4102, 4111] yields 2.6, 8.89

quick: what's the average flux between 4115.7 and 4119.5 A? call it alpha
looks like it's 11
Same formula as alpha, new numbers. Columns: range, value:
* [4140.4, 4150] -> 11.4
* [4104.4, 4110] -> 8.89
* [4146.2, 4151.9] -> 12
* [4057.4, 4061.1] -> 12.4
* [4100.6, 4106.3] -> 7.66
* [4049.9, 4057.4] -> 12.1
